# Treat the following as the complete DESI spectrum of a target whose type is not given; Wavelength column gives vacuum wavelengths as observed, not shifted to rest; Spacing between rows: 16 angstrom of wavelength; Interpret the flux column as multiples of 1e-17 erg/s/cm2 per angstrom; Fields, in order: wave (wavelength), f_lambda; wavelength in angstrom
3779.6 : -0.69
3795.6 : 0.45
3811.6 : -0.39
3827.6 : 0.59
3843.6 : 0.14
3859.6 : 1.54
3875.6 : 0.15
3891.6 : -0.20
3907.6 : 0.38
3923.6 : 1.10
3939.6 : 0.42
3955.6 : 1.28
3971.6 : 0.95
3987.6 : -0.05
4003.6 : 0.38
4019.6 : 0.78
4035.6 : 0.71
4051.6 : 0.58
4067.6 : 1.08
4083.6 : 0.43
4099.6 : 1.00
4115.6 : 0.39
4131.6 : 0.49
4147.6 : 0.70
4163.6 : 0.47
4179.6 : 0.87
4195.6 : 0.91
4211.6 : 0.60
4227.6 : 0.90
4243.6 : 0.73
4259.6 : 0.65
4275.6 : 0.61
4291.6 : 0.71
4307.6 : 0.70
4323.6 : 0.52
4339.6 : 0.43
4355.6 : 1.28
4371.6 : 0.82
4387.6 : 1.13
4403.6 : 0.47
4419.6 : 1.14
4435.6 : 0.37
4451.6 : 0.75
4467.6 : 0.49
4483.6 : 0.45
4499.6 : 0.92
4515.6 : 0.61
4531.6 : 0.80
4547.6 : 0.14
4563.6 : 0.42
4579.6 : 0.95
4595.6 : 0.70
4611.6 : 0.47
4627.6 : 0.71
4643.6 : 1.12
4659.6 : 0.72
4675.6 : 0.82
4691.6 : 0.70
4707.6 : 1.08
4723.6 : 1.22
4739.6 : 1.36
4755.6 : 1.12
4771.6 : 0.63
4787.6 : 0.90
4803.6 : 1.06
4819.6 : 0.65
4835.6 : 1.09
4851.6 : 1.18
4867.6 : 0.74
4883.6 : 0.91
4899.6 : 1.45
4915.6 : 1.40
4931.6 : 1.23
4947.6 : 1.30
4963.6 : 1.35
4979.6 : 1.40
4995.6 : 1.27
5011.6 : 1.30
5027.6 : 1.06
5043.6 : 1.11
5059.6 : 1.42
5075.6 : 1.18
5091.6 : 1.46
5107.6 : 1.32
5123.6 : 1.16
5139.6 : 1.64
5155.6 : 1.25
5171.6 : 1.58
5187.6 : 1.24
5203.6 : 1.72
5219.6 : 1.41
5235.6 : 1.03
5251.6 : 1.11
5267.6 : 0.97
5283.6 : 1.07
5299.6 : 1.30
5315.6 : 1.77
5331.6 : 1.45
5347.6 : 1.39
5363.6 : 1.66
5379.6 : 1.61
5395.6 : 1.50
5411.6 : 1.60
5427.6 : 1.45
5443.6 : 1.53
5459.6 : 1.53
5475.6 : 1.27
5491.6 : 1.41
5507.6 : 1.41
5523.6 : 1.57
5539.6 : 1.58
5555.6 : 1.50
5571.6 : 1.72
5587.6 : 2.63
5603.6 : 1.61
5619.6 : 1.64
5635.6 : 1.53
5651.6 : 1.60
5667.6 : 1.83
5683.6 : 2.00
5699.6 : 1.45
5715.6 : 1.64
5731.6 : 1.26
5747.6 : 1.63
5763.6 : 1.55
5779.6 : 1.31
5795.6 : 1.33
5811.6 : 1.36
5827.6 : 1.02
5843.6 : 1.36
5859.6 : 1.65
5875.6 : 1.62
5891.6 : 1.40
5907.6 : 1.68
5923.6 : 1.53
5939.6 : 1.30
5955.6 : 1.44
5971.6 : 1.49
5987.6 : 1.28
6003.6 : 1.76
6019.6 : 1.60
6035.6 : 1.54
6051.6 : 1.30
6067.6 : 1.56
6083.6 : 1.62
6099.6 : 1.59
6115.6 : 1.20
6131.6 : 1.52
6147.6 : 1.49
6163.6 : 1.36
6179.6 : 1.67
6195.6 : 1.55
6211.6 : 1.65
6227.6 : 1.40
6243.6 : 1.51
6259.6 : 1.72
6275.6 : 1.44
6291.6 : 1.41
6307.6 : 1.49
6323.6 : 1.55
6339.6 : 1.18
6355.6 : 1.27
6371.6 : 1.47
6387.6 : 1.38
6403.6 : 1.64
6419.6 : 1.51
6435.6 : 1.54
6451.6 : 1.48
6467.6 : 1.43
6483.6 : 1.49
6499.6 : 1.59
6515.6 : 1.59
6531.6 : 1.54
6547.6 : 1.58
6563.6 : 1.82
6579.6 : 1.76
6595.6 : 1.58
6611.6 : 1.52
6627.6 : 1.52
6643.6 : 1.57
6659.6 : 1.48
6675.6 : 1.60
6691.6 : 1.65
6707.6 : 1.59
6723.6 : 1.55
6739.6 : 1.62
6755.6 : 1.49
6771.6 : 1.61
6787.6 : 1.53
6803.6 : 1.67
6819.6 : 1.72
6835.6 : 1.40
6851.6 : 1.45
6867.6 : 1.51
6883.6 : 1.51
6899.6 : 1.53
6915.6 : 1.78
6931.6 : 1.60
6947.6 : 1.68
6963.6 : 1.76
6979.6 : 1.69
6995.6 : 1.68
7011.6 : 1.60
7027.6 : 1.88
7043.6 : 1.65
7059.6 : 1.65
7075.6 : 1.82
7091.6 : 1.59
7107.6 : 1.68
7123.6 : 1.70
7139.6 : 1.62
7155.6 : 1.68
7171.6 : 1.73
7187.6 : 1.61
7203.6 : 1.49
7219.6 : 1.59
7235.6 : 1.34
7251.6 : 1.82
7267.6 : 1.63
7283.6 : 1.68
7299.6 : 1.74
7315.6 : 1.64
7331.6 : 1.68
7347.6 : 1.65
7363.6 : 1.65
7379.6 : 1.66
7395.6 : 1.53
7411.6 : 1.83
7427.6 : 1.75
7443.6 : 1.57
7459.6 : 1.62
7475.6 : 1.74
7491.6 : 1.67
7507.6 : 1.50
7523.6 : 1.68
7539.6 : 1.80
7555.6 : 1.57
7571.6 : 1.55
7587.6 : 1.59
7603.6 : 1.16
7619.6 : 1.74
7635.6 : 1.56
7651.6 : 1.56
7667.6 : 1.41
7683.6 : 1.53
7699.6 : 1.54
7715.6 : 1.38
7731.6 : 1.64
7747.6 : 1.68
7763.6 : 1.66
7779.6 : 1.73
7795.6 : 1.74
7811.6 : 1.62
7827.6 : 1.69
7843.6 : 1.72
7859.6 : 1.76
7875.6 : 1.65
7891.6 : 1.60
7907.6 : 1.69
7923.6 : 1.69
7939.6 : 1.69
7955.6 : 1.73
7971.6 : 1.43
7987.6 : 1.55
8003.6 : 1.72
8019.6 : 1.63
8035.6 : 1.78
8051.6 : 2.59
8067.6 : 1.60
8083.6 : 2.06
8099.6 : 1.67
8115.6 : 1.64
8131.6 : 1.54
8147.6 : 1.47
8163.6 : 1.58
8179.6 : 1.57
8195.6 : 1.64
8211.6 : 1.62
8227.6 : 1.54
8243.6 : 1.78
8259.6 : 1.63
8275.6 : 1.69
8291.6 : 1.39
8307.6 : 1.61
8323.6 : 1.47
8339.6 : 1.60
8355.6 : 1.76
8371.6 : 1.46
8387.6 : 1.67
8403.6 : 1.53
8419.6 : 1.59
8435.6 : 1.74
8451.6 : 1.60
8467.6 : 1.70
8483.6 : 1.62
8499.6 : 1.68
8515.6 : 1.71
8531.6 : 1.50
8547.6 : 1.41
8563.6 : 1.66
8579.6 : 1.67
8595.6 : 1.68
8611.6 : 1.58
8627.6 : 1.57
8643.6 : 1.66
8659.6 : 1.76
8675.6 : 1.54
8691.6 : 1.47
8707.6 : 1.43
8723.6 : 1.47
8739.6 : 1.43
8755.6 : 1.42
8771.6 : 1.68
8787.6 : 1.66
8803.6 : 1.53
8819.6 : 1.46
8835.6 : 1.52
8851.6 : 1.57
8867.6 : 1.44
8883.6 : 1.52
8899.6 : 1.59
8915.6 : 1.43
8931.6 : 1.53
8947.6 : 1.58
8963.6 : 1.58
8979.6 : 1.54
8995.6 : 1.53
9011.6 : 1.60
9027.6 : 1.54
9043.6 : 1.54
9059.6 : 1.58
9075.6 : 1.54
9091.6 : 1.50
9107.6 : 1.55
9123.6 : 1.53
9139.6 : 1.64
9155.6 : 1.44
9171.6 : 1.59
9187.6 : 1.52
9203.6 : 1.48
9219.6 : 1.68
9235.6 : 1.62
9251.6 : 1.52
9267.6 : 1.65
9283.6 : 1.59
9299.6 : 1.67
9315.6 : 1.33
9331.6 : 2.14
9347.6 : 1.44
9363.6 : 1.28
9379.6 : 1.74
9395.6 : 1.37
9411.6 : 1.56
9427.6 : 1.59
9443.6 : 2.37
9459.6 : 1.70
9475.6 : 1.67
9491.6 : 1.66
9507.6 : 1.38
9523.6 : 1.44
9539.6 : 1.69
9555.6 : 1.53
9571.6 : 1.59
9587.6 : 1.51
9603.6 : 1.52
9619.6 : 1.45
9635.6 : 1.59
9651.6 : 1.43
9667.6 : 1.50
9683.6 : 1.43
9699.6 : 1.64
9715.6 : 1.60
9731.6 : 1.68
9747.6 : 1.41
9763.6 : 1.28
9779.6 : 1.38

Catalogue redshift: 0.227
